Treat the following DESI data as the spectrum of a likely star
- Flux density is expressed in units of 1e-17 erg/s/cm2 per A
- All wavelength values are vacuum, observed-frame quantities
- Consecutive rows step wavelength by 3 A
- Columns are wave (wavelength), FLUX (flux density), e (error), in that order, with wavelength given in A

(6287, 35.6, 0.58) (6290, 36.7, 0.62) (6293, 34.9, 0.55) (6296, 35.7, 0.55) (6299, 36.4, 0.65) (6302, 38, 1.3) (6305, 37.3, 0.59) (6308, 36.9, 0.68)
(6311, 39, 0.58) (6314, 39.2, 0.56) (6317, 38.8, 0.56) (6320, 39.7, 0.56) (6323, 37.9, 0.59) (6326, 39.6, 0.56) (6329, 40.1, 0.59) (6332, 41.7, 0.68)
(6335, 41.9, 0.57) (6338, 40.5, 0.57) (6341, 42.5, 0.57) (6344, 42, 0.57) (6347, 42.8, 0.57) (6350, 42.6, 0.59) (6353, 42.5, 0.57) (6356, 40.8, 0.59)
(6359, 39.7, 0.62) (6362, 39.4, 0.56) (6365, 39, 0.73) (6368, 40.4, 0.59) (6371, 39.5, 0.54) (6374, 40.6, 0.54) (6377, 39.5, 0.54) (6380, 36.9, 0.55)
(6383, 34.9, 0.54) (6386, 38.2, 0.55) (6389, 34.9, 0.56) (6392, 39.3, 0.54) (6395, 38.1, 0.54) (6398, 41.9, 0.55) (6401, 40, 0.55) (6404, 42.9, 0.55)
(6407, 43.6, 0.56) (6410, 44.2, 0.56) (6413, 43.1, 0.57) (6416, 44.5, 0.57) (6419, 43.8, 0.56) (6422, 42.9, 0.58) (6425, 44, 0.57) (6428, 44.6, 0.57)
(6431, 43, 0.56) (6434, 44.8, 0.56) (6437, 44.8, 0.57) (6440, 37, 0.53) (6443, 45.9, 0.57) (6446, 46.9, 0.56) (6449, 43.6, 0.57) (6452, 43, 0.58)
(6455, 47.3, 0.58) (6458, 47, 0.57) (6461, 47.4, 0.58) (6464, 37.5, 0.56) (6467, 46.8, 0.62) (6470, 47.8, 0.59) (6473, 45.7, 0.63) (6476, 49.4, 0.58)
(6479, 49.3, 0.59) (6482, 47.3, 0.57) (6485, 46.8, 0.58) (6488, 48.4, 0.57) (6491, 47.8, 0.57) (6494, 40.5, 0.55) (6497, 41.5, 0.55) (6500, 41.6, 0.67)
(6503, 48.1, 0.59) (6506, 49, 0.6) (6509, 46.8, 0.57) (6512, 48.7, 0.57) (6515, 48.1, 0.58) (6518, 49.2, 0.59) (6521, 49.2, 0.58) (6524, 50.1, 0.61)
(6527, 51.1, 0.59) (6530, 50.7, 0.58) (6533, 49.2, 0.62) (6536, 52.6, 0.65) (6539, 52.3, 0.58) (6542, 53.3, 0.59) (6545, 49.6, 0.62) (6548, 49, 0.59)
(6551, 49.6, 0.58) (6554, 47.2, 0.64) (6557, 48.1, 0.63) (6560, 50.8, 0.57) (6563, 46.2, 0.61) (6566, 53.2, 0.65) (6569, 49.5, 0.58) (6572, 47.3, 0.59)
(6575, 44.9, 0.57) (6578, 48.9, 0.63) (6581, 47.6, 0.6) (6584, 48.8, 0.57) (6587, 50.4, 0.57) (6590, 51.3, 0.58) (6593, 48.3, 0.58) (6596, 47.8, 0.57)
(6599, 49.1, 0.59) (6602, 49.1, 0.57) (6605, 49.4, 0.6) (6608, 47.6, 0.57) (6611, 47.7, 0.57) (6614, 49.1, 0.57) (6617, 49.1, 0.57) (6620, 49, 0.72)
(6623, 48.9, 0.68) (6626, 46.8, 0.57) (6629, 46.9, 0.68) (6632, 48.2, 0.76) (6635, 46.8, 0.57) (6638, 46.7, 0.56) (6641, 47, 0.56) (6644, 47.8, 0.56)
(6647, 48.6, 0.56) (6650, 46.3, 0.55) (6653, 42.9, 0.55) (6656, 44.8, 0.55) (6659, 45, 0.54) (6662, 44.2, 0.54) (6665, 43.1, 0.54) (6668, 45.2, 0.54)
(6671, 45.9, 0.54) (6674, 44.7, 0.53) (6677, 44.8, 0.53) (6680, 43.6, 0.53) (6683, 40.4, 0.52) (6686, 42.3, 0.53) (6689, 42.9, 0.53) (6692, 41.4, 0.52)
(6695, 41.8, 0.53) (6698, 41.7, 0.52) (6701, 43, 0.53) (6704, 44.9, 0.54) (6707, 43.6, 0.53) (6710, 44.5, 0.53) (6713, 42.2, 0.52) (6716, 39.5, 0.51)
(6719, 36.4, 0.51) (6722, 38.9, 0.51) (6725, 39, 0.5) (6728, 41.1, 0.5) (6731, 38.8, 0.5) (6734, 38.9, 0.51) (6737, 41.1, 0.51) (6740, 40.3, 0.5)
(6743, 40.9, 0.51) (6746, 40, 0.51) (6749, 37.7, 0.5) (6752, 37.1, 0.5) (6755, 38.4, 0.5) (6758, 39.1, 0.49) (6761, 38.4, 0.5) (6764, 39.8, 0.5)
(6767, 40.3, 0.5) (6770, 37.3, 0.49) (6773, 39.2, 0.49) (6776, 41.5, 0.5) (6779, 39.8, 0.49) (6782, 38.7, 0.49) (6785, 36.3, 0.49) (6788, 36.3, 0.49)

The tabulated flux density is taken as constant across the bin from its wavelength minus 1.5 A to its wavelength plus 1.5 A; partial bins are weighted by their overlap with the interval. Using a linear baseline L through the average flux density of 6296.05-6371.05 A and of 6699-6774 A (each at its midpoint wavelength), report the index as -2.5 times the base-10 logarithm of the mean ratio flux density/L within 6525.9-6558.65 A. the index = -0.25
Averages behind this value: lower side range 39.9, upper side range 40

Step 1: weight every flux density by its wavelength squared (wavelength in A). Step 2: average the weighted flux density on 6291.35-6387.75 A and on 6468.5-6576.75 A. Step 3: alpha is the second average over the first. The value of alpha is 1.3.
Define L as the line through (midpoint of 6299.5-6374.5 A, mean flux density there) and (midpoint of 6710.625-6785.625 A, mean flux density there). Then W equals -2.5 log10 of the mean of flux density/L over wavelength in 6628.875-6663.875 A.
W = -0.17 mag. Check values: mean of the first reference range 40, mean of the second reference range 39.3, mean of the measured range 46.2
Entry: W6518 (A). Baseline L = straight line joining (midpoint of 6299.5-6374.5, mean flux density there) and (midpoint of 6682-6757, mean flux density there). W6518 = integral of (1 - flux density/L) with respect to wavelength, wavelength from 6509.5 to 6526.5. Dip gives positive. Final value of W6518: -3.7 A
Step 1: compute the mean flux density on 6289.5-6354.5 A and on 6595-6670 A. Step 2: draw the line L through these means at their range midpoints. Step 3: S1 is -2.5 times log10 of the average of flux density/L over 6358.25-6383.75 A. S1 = 0.05 mag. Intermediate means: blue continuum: 39.4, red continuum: 47.1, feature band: 39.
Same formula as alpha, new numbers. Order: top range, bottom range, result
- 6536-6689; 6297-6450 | 1.25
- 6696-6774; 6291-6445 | 1.11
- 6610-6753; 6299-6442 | 1.18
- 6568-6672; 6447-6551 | 1.03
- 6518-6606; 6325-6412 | 1.30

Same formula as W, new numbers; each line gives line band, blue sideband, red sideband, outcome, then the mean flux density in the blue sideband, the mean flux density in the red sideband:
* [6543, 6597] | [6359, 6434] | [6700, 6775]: -0.21 mag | 40.9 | 40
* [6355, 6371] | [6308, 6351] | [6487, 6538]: 0.05 mag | 40.4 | 47.8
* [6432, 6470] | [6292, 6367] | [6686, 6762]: -0.12 mag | 39.6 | 40.5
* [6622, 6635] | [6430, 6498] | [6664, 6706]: -0.09 mag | 45.2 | 43.3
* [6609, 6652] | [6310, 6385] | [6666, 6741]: -0.15 mag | 40.1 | 41.9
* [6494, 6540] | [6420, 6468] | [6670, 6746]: -0.11 mag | 44.1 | 41.6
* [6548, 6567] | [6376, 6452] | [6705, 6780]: -0.20 mag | 41.8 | 39.8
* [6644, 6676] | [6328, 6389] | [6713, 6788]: -0.15 mag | 40.1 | 39.1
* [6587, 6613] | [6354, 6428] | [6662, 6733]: -0.17 mag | 40.6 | 42.2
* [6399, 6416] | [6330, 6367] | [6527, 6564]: 0.02 mag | 41.3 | 50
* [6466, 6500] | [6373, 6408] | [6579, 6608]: -0.06 mag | 39.2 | 49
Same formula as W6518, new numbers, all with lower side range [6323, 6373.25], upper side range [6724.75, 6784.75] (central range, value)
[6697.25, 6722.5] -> -1.4 A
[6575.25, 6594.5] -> -4.3 A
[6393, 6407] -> -0.1 A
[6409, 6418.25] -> -0.8 A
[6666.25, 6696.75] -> -2.8 A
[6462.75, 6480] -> -2.5 A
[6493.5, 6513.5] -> -2.6 A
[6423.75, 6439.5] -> -1.3 A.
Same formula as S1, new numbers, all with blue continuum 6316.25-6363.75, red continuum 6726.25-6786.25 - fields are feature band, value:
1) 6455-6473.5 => -0.13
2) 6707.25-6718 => -0.07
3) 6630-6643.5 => -0.19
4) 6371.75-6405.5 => 0.05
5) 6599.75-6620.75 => -0.22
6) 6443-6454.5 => -0.12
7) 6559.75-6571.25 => -0.24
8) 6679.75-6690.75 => -0.07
